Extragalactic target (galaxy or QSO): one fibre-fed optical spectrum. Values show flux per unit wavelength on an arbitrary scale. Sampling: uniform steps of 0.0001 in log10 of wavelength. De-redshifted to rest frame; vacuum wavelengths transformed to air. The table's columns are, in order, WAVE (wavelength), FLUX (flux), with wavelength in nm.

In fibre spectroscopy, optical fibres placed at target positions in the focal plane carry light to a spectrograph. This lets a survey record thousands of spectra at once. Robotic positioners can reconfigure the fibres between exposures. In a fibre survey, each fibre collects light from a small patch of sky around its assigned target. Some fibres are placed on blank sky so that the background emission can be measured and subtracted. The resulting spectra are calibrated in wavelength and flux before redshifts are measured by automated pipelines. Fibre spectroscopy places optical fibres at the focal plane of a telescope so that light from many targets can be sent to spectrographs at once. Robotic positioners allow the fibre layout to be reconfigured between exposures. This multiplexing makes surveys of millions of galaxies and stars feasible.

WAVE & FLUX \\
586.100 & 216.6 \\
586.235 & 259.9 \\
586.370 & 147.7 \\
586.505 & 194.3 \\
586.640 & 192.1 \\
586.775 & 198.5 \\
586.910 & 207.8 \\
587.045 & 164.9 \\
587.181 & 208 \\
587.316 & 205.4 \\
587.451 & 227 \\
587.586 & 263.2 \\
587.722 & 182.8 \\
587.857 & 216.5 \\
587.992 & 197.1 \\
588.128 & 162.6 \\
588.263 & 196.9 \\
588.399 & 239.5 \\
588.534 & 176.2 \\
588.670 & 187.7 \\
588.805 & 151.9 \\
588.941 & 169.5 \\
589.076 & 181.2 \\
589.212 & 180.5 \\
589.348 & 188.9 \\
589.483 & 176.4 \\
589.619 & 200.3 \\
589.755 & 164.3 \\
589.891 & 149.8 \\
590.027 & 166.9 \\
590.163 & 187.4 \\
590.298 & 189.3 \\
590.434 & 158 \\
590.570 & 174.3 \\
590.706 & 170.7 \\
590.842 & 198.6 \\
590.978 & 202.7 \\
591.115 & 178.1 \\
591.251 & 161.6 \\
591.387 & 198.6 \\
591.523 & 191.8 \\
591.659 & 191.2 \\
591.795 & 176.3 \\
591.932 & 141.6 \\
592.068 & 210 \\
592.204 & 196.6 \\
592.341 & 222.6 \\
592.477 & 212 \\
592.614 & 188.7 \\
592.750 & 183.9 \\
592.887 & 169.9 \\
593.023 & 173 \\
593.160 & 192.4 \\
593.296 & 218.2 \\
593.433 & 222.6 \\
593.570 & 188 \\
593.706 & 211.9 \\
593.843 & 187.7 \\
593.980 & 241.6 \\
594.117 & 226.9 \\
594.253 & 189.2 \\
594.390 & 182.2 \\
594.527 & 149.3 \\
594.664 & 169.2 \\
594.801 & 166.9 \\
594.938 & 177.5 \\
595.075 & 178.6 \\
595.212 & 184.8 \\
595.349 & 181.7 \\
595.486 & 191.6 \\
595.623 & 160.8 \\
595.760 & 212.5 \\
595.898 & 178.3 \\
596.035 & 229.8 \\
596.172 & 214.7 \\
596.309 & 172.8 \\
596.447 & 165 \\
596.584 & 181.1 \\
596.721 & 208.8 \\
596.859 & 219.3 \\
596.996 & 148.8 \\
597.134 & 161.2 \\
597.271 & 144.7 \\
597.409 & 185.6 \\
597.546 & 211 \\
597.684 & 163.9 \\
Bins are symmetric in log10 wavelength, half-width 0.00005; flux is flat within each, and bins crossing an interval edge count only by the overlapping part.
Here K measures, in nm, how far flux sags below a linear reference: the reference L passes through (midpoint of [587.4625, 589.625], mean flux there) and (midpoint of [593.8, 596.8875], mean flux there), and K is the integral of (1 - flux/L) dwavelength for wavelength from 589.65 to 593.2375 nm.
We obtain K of 0.16 nm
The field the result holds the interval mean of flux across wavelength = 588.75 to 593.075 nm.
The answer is 182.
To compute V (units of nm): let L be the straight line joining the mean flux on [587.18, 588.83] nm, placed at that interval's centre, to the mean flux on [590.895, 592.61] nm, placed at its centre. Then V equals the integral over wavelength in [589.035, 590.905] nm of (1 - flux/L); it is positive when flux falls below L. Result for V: 0.18 nm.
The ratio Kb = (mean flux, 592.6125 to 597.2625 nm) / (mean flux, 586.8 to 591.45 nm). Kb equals 1.00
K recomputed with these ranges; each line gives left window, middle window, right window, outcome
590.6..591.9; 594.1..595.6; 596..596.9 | 0.10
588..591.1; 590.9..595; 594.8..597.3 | -0.18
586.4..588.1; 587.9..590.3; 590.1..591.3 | 0.11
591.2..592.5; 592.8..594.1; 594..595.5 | -0.11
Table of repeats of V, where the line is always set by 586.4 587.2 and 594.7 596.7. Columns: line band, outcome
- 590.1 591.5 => 0.05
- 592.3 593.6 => -0.07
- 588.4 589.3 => 0.05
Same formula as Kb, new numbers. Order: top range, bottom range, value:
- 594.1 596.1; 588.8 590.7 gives 1.05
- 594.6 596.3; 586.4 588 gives 0.92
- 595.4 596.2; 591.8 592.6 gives 1.01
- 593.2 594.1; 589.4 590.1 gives 1.23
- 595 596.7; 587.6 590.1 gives 1.02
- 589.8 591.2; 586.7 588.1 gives 0.86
